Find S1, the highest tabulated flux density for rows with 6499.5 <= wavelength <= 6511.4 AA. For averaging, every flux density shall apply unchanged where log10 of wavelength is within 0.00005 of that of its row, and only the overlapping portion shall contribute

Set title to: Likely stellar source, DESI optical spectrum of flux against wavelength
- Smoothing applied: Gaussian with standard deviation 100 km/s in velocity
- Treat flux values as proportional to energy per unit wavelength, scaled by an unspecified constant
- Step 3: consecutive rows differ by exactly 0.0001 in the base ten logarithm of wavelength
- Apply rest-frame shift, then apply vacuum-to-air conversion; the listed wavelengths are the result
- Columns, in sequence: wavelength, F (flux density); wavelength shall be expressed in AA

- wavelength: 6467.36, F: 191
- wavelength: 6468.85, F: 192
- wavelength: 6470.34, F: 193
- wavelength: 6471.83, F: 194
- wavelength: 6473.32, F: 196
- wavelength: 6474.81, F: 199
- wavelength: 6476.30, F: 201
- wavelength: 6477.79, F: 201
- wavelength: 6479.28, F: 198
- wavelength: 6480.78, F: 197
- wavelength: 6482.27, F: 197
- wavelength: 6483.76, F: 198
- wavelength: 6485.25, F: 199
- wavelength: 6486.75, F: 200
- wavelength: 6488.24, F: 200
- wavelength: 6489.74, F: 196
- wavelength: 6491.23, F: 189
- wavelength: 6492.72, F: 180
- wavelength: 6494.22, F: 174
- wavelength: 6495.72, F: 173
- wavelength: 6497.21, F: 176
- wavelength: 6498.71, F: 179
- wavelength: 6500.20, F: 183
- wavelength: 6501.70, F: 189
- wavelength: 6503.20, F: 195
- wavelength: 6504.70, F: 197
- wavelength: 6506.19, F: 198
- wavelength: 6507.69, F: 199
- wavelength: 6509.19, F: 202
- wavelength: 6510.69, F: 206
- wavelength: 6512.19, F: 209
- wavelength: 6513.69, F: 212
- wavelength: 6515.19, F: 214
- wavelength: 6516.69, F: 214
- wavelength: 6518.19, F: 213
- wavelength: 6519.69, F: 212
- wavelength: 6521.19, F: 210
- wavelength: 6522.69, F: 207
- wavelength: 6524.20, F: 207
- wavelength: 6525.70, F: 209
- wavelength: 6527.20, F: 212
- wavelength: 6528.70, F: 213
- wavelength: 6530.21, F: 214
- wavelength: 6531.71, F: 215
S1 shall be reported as 206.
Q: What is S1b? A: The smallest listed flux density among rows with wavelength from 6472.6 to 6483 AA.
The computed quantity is 196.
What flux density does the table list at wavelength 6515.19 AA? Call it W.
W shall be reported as 214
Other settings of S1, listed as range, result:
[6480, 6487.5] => 200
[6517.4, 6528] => 213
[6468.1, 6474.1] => 196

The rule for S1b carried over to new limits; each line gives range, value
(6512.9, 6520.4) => 212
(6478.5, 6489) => 197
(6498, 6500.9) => 179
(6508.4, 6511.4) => 202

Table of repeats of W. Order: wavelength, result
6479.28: 198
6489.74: 196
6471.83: 194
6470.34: 193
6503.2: 195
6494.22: 174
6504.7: 197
